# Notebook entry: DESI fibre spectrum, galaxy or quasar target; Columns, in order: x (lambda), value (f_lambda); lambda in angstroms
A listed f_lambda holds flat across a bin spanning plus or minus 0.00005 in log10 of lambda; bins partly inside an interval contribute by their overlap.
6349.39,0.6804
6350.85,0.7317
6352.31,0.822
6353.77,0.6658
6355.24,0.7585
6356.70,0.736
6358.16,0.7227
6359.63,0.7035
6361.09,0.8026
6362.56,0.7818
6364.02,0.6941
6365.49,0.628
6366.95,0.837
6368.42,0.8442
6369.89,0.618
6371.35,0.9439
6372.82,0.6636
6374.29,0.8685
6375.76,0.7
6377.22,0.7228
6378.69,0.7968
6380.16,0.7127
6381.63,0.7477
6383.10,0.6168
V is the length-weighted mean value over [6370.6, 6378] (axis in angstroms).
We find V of 0.78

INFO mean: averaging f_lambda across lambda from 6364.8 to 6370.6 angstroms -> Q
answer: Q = 0.733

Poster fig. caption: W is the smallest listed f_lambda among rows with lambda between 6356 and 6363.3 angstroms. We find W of 0.7035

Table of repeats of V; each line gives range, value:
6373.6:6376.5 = 0.784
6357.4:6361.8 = 0.743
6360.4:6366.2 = 0.726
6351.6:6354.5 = 0.744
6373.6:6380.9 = 0.76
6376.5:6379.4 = 0.759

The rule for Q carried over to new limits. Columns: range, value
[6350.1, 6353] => 0.777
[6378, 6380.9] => 0.754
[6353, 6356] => 0.714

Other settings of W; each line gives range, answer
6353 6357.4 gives 0.6658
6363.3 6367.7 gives 0.628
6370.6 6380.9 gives 0.6636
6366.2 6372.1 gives 0.618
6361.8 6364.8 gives 0.6941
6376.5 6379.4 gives 0.7228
